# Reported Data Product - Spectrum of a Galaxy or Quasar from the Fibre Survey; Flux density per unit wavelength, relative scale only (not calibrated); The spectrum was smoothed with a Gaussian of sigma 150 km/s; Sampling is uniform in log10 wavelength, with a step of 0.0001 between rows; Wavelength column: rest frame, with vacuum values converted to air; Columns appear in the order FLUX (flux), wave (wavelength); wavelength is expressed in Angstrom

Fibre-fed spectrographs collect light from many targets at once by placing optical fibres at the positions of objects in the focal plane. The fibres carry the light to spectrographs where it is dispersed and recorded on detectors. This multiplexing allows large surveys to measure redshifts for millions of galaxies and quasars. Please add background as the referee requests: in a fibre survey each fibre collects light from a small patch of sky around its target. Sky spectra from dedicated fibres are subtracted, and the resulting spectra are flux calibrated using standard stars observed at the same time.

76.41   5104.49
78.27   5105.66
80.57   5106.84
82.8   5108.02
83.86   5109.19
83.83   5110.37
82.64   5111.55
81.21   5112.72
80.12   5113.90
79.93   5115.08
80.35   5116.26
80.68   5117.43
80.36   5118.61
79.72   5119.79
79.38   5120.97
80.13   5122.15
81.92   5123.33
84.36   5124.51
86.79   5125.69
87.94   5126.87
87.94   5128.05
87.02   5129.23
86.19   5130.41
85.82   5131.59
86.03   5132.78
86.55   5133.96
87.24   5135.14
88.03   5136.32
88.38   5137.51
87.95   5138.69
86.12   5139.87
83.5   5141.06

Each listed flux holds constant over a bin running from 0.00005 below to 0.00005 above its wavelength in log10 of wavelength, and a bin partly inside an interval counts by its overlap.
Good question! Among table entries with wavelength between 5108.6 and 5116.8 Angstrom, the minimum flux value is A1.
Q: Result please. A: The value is 79.93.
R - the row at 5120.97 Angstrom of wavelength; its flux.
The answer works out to 79.38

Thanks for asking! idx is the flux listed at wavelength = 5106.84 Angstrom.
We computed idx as 80.57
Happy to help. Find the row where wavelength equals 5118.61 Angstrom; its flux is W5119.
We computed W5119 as 80.36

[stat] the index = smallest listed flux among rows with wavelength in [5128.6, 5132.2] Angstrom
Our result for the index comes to 85.82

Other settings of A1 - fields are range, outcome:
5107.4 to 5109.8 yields 82.8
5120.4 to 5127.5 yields 79.38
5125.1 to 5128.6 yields 86.79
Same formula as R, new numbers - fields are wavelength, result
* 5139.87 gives 86.12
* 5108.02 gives 82.8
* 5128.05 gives 87.94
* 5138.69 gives 87.95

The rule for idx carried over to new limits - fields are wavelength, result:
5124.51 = 84.36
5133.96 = 86.55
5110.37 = 83.83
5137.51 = 88.38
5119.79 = 79.72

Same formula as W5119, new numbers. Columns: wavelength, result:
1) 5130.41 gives 86.19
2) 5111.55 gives 82.64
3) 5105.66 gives 78.27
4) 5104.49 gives 76.41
